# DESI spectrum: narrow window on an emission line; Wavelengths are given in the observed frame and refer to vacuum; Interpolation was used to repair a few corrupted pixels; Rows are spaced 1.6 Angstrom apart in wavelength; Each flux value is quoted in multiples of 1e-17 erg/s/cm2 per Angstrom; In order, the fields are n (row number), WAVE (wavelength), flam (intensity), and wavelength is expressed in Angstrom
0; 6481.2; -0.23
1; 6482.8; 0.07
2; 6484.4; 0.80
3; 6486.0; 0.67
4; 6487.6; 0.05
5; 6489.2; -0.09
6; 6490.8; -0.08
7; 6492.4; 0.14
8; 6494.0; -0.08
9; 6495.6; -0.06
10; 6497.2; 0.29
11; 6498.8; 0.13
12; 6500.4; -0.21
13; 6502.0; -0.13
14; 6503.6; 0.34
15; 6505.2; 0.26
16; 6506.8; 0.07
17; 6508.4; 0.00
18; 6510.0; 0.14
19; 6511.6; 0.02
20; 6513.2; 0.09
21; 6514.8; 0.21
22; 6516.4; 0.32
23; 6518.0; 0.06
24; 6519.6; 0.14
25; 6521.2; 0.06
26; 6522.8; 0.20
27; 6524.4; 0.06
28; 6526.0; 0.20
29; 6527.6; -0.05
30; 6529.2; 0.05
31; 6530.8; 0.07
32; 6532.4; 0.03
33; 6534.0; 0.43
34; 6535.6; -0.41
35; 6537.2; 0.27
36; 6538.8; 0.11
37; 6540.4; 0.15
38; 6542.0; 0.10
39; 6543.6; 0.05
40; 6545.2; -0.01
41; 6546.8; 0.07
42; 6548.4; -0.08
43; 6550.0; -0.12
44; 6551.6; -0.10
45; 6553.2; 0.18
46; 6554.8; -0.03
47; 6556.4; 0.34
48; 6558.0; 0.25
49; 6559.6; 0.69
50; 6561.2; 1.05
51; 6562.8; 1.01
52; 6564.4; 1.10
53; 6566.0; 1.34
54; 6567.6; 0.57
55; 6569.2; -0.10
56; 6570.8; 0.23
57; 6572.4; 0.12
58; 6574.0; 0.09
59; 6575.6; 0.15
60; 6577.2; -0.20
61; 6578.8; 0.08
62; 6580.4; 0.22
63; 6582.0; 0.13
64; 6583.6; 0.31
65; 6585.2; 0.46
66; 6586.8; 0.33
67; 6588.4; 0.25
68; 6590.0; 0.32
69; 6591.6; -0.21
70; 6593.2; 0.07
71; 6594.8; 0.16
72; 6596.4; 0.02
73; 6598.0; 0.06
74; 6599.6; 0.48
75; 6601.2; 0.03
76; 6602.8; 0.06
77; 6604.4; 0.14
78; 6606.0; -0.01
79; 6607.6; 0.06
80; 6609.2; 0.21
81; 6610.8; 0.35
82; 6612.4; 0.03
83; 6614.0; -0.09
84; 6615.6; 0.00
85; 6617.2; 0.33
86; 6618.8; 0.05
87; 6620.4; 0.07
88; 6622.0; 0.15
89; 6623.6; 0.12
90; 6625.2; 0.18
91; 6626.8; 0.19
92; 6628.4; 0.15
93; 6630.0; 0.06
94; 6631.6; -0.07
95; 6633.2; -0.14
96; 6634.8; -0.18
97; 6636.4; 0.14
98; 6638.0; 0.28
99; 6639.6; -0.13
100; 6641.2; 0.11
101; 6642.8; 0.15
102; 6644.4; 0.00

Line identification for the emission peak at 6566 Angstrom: [O II]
